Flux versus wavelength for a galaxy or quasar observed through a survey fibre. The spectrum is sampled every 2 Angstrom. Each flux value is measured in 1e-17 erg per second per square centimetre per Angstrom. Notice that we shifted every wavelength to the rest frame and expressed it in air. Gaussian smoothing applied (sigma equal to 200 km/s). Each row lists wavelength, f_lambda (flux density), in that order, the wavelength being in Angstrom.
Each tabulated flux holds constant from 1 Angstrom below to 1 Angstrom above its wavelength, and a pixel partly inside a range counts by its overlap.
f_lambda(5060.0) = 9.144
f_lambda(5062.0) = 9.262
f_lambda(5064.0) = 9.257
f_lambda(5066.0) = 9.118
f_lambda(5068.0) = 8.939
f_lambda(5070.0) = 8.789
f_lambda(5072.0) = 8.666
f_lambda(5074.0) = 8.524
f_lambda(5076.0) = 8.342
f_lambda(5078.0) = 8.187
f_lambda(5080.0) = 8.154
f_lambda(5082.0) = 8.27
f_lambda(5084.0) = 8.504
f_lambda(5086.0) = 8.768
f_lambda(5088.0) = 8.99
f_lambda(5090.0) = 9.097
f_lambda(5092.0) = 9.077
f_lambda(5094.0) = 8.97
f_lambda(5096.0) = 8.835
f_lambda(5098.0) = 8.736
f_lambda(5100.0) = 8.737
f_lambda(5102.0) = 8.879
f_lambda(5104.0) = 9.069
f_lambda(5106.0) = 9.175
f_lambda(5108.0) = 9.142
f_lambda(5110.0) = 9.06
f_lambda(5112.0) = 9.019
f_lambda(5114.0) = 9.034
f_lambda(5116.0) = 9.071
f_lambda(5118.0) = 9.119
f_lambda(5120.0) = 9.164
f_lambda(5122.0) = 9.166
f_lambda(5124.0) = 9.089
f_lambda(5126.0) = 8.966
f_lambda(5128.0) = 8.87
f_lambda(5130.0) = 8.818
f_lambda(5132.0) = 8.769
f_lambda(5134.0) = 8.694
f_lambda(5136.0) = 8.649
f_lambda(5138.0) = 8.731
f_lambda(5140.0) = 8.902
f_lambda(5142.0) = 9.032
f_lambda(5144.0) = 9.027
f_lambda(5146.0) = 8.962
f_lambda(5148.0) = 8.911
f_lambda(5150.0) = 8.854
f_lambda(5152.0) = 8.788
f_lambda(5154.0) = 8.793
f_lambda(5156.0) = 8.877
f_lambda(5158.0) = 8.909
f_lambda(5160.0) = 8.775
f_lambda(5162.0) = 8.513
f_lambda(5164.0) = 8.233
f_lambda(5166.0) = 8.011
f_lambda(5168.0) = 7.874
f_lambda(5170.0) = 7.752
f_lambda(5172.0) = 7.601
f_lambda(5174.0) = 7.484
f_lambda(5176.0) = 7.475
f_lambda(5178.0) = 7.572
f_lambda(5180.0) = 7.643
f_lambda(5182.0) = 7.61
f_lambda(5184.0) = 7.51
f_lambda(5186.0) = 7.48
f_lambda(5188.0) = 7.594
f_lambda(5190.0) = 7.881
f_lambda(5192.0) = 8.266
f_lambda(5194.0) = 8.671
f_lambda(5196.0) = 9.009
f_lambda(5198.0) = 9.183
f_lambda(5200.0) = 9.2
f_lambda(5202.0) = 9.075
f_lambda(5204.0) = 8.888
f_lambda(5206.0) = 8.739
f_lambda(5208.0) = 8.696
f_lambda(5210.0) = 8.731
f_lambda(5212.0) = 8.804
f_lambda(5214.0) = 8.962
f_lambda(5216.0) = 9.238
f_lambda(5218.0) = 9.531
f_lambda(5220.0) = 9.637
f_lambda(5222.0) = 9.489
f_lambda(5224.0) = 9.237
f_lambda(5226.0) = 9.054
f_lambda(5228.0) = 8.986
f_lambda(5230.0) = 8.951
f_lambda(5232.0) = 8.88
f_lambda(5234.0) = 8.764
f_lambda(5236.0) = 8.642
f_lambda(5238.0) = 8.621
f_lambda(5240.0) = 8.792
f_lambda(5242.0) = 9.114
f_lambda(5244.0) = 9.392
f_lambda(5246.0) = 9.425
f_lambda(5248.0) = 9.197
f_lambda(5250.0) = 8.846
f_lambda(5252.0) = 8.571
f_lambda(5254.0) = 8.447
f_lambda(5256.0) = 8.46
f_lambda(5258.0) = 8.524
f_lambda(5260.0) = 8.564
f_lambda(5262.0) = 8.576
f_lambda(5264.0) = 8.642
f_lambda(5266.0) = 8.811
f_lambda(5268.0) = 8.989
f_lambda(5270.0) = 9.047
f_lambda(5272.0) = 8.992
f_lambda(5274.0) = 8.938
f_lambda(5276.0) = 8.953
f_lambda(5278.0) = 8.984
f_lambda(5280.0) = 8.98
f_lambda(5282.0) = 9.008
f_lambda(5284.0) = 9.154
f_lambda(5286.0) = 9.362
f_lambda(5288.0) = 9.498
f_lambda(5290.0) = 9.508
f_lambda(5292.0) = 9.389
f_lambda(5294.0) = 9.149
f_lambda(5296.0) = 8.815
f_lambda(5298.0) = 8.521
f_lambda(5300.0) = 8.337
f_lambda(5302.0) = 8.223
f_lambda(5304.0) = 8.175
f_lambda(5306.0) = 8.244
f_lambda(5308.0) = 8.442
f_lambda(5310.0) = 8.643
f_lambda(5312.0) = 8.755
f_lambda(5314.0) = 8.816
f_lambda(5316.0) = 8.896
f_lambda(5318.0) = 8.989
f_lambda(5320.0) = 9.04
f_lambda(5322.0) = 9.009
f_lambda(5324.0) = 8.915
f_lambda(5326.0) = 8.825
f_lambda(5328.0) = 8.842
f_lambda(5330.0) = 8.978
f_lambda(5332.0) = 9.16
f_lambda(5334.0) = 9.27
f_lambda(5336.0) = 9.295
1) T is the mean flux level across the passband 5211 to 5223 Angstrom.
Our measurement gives 9.28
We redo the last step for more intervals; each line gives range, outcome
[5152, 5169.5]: 8.49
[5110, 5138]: 8.95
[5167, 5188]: 7.6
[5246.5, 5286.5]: 8.85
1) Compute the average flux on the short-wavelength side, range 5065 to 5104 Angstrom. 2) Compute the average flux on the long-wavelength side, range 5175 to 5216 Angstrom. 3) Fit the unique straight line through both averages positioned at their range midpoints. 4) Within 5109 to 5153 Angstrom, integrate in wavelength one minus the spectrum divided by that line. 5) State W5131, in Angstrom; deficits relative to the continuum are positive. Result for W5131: -1.9 Angstrom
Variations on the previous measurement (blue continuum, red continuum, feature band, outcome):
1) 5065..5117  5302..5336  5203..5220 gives -0.3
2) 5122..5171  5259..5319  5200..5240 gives -1.0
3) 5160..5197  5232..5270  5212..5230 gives -1.7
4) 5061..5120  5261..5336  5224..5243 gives 0.0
